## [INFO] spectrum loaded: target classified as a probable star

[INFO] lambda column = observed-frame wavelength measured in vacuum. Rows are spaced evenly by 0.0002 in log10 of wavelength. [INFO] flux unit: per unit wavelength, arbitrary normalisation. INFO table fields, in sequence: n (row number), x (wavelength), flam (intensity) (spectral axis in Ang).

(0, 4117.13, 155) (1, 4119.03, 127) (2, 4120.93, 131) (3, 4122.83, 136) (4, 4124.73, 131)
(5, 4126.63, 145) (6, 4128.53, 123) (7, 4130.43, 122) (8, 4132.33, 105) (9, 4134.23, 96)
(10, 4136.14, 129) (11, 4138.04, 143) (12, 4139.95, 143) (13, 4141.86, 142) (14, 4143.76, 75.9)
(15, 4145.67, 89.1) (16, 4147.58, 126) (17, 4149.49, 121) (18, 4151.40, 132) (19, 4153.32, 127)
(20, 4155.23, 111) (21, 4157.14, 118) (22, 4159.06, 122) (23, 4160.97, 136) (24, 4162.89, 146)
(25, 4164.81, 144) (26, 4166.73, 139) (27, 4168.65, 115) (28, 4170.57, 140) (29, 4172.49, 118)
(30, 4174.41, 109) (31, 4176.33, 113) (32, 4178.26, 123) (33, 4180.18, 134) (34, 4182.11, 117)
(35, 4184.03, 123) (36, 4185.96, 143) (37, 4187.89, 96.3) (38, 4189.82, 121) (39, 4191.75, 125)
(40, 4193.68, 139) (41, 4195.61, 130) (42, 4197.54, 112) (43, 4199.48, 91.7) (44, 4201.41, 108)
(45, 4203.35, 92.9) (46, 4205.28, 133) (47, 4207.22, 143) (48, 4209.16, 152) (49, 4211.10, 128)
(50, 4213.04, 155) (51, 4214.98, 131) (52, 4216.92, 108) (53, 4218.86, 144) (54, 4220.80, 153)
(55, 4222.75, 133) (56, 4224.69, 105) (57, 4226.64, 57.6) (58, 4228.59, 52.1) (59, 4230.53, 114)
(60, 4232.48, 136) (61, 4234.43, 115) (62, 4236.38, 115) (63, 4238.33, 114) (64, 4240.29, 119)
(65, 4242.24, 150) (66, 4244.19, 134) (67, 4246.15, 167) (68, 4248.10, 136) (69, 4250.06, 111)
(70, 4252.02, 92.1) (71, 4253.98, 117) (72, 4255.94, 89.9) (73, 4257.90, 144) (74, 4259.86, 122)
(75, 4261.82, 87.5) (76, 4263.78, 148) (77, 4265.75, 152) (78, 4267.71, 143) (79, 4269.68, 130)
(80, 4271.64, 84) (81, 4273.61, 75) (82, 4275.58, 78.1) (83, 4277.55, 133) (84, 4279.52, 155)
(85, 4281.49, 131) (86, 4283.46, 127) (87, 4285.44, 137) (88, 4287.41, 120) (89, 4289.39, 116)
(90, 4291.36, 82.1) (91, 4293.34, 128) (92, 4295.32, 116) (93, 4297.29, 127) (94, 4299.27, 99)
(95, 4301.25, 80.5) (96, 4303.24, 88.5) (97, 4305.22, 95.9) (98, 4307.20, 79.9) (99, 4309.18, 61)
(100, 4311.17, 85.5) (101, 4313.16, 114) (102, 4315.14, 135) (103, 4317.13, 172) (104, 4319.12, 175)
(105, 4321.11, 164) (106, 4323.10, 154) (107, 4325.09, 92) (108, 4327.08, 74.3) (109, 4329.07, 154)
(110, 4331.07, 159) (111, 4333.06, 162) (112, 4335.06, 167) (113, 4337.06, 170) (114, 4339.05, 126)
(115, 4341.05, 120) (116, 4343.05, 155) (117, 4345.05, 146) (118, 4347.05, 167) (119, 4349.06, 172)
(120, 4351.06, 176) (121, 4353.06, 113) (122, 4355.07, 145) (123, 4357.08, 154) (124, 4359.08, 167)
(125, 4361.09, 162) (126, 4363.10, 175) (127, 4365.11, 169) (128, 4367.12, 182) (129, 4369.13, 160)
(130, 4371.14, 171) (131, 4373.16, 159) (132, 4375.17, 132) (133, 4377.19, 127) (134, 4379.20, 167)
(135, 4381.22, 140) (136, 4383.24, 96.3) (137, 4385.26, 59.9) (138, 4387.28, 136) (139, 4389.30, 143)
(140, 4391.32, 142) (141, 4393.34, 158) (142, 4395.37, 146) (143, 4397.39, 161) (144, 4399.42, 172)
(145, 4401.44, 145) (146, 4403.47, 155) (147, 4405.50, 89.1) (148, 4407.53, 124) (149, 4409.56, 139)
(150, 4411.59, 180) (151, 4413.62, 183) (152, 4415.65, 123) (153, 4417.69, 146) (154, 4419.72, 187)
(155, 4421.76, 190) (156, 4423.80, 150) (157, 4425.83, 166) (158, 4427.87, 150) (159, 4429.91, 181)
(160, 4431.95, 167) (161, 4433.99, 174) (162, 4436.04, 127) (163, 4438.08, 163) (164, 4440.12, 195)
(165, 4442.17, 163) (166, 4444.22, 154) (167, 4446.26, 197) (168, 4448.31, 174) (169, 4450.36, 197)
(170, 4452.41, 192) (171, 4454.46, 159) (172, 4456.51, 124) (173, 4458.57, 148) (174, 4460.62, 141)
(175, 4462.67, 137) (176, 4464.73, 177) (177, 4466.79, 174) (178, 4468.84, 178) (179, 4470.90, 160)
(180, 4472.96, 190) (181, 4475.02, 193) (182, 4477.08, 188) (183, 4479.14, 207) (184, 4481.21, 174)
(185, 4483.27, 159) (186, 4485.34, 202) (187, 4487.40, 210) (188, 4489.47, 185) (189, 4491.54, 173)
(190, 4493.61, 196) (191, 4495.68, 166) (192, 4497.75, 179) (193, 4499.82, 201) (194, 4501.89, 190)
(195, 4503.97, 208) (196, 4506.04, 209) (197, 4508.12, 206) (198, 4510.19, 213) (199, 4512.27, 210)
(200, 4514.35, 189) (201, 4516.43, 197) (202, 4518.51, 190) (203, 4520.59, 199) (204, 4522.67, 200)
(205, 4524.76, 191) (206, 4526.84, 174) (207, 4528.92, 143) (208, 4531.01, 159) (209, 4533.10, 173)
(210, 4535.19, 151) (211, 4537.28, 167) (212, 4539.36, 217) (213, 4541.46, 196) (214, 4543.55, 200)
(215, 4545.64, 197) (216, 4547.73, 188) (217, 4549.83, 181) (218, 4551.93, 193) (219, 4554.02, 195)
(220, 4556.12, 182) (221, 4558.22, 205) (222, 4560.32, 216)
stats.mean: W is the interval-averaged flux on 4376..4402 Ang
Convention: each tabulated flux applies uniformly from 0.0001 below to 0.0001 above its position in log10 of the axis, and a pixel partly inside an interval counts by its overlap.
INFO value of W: 138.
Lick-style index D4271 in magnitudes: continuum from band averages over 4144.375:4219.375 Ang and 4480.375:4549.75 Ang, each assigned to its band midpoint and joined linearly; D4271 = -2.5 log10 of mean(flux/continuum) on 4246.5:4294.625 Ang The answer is 0.19 mag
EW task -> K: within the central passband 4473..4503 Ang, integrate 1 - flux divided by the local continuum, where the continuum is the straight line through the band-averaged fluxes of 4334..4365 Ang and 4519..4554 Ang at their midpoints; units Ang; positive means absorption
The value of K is -1.95 Ang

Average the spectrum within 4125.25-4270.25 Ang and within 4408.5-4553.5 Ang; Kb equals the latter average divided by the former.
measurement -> 1.4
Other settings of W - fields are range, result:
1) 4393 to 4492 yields 166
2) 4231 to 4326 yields 119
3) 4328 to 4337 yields 161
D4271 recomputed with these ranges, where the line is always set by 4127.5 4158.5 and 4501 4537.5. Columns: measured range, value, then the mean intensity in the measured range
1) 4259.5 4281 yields 0.19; 119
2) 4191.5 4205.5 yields 0.12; 115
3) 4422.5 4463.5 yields 0.07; 163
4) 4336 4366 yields 0.02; 154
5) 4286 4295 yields 0.28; 113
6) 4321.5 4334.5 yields 0.13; 135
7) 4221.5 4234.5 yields 0.30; 102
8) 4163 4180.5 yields -0.02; 127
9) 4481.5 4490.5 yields -0.04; 188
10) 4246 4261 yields 0.16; 120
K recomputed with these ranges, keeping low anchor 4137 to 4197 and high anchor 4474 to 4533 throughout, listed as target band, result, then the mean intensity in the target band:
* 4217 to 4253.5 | 4.94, 119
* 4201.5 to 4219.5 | 0.33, 130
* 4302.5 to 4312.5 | 4.52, 83.1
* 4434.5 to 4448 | 0.78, 167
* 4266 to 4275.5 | 2.36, 109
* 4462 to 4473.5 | 0.82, 169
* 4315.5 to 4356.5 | 2.36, 148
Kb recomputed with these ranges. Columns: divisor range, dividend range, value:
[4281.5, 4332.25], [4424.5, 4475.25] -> 1.41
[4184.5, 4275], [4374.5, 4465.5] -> 1.27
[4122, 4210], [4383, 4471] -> 1.26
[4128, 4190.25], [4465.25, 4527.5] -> 1.55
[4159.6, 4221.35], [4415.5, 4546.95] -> 1.41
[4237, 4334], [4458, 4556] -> 1.53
